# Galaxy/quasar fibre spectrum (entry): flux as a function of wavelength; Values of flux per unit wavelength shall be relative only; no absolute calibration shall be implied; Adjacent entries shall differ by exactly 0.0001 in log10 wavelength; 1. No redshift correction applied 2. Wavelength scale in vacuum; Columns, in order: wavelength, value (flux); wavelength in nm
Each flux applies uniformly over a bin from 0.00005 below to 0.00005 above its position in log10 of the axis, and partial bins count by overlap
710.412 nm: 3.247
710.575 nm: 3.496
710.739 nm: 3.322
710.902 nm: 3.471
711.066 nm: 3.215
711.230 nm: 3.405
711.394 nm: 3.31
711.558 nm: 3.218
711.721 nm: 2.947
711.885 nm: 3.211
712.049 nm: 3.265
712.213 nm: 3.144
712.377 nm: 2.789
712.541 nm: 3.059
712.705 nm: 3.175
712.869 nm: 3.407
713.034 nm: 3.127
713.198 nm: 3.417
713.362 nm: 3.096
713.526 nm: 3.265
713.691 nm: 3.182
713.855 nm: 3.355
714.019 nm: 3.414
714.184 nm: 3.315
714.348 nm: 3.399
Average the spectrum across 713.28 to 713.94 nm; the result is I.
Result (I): 3.23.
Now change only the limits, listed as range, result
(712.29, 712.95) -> 3.11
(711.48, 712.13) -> 3.16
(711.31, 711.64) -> 3.27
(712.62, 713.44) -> 3.24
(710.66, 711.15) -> 3.34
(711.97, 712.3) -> 3.2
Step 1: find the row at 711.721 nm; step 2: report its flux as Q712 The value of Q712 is 2.947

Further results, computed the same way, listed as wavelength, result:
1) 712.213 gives 3.144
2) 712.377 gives 2.789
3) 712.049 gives 3.265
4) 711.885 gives 3.211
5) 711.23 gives 3.405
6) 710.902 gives 3.471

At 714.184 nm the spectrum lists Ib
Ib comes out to 3.315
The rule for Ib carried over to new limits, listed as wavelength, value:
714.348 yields 3.399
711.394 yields 3.31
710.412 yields 3.247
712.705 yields 3.175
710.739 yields 3.322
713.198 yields 3.417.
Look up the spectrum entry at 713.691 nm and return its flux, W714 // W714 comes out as 3.182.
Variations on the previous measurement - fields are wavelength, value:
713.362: 3.096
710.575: 3.496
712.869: 3.407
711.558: 3.218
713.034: 3.127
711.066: 3.215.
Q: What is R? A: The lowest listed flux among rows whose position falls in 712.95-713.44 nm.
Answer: 3.096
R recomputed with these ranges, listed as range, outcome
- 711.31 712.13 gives 2.947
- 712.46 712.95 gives 3.059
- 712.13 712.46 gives 2.789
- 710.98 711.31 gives 3.215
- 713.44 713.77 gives 3.182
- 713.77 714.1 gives 3.355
